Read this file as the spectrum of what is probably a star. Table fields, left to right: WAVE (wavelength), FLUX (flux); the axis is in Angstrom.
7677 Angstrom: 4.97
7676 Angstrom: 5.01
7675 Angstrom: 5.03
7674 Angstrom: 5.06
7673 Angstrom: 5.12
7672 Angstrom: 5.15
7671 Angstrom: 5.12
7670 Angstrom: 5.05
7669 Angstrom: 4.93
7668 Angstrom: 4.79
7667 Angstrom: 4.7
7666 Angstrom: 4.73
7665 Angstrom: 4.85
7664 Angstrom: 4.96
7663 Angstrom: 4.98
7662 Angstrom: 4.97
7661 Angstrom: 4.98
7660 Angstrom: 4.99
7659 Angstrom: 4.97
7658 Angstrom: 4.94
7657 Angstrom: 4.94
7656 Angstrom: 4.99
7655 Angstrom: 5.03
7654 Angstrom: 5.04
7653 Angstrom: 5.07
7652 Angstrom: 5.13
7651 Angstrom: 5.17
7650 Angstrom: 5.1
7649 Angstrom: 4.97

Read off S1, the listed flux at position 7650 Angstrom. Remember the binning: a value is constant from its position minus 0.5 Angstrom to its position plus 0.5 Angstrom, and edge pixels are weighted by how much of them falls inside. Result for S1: 5.1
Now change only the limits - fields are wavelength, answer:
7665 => 4.85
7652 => 5.13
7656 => 4.99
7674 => 5.06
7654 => 5.04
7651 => 5.17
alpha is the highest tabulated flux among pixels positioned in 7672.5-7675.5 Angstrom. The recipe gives 5.12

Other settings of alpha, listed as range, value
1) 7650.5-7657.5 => 5.17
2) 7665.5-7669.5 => 4.93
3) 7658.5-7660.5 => 4.99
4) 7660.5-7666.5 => 4.98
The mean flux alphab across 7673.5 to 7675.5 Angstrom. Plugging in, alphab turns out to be 5.04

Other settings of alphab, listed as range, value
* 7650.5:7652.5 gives 5.15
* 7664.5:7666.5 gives 4.79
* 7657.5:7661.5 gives 4.97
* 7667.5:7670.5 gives 4.92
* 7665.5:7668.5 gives 4.74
